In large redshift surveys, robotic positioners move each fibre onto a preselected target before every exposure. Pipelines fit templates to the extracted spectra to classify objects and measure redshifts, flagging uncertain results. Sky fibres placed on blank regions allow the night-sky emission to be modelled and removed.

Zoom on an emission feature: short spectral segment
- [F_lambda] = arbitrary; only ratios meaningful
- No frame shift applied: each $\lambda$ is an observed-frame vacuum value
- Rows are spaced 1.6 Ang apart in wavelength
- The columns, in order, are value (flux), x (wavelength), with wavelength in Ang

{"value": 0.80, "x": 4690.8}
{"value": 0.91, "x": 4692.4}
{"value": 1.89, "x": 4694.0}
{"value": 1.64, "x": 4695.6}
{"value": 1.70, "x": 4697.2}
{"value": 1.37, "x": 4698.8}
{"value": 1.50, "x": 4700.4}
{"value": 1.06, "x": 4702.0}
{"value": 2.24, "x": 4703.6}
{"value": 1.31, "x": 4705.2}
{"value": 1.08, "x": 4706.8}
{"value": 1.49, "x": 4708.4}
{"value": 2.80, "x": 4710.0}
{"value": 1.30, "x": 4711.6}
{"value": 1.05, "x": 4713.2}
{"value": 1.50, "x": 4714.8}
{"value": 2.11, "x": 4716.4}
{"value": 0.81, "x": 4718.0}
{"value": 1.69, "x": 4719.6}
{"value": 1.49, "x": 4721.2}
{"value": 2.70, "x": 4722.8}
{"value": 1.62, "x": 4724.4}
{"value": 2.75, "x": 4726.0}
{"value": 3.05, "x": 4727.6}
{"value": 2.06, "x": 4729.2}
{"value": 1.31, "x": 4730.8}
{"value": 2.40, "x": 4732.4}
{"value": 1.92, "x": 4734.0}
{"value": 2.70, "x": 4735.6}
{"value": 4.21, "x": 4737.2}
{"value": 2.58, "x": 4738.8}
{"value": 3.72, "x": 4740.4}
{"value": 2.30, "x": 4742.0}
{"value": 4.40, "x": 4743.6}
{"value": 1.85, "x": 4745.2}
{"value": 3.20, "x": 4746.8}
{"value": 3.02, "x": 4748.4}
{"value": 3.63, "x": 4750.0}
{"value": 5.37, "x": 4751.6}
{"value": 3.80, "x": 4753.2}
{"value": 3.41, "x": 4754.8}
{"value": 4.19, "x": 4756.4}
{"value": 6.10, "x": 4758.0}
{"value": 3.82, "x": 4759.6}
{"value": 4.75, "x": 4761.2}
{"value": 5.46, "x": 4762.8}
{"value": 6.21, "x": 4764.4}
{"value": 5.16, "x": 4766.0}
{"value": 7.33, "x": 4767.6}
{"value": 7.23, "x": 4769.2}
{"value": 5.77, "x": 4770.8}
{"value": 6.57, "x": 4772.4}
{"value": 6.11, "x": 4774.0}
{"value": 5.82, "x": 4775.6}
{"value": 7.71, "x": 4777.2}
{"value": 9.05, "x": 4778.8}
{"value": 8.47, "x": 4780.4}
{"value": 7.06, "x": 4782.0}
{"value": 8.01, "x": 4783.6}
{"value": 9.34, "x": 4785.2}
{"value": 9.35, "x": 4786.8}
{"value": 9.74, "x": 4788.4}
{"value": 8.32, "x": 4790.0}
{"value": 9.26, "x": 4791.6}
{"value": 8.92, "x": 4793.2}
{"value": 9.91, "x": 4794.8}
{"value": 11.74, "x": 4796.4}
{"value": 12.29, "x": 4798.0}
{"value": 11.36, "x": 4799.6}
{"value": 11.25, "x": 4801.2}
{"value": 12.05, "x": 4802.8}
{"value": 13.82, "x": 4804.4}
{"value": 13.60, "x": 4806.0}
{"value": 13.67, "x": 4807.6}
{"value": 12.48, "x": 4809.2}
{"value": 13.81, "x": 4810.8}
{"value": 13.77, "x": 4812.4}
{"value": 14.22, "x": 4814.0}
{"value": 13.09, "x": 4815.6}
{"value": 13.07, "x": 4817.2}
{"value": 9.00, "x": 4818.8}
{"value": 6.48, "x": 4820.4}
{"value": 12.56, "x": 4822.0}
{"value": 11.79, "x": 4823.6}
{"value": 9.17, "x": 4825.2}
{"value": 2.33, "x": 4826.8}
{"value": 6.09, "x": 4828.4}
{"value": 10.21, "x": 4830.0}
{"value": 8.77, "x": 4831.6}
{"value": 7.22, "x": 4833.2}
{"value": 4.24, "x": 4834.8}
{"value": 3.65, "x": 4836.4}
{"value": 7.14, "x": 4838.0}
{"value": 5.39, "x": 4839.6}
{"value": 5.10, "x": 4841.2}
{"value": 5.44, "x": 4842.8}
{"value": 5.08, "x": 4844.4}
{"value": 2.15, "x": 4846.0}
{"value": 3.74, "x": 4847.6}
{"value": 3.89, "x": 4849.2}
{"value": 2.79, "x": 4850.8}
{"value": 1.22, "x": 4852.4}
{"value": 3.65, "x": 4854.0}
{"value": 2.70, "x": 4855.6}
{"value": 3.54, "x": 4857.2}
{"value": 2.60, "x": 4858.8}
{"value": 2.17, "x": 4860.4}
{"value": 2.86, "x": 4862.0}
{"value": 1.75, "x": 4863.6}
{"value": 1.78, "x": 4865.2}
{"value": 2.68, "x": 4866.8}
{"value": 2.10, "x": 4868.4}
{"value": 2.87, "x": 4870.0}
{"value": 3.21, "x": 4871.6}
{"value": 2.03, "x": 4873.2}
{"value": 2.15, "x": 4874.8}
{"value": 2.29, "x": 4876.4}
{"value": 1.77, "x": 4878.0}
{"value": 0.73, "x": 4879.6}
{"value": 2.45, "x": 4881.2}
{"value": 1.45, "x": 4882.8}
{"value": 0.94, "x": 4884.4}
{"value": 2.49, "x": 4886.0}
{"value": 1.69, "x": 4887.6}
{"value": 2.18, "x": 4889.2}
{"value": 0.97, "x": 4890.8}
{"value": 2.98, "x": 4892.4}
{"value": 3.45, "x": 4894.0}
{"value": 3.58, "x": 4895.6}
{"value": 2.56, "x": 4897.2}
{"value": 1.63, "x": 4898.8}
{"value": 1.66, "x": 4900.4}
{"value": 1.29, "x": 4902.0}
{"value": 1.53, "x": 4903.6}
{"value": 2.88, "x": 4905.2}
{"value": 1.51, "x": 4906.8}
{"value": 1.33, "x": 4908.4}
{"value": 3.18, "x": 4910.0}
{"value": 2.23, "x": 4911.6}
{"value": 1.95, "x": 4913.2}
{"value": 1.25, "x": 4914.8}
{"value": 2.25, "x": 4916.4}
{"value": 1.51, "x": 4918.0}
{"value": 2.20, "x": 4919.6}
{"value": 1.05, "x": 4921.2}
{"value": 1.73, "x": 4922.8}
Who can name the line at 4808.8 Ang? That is C IV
